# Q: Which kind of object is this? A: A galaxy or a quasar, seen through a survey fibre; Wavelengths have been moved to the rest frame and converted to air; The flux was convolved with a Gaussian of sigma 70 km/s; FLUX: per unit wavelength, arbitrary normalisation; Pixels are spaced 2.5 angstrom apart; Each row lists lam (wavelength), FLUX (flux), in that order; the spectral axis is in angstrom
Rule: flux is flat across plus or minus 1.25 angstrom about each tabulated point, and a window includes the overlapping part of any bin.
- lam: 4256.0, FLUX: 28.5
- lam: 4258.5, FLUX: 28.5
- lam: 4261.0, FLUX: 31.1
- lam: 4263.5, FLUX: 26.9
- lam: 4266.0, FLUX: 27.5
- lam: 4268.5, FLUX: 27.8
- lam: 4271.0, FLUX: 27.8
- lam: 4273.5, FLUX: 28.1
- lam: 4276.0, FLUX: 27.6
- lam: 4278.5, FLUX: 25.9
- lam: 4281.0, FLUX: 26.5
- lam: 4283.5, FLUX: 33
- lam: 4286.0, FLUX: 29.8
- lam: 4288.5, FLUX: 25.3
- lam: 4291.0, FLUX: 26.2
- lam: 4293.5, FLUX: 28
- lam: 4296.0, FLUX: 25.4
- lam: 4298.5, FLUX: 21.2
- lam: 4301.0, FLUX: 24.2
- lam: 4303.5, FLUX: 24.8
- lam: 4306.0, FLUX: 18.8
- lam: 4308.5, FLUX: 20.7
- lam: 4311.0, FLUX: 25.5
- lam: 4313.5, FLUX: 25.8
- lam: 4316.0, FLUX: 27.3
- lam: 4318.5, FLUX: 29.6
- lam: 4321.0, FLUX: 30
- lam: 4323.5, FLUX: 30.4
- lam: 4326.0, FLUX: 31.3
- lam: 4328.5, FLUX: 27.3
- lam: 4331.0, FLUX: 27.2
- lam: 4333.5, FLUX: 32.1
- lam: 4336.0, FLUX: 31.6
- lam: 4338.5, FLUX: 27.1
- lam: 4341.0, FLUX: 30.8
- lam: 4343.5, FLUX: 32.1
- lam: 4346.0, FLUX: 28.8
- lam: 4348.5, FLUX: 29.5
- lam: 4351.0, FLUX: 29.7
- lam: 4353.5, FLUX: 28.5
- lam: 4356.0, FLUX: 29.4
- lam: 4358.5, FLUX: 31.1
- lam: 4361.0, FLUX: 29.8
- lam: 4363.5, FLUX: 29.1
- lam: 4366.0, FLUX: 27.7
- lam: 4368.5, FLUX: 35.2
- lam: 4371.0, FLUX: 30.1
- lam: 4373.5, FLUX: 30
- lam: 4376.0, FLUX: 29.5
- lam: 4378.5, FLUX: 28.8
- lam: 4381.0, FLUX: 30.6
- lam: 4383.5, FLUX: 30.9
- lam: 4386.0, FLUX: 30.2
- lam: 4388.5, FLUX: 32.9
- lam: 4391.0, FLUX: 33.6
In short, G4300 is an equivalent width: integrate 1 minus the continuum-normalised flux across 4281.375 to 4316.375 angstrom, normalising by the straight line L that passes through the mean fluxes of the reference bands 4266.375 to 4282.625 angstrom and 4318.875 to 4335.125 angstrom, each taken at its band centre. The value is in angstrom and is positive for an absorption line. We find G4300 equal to 3.8 angstrom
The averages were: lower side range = 27.4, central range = 25.4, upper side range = 29.8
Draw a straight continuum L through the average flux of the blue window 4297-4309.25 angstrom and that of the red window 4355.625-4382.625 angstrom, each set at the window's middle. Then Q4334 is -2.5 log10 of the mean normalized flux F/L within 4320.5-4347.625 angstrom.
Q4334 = -0.16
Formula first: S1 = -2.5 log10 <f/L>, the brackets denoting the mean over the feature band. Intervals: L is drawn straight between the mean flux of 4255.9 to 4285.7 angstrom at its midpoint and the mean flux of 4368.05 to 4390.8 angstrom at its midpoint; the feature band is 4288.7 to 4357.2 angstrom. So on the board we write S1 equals 0.079 mag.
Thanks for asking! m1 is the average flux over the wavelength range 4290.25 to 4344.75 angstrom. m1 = 27.2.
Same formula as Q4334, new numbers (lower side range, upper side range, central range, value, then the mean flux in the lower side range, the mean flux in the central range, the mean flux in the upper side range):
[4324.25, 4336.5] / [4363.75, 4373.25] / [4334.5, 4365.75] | 0.019 mag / 29.8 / 29.7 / 30.7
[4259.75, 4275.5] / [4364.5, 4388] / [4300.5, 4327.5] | 0.112 mag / 28.2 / 26.3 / 30.4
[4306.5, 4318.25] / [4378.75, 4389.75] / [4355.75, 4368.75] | -0.037 mag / 24.8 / 30.1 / 30.9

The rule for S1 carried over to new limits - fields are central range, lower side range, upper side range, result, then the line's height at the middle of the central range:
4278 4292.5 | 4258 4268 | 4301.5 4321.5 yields -0.039 mag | 26.9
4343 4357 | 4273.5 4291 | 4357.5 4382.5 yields 0.004 mag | 29.7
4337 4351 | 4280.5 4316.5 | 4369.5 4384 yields -0.060 mag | 28.1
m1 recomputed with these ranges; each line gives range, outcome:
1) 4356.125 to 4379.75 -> 30.1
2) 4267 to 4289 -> 28.1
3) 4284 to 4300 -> 26.3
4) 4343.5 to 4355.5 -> 29.5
